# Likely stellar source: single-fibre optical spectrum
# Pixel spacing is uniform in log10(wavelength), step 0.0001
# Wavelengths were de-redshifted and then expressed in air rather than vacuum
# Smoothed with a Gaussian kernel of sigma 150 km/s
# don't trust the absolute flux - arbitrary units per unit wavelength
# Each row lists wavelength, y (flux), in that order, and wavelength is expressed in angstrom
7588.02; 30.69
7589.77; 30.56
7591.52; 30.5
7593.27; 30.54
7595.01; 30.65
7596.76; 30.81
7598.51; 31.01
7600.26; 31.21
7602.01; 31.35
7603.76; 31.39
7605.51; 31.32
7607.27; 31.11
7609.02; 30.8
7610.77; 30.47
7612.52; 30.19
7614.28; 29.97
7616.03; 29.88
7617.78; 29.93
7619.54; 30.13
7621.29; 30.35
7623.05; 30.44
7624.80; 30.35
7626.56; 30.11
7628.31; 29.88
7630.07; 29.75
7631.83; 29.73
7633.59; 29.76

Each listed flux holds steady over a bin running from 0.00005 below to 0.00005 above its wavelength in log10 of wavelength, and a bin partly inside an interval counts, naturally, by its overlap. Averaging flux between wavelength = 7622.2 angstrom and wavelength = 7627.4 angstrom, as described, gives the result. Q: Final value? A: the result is 30.3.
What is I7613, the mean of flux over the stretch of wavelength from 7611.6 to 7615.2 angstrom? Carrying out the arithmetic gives 30.1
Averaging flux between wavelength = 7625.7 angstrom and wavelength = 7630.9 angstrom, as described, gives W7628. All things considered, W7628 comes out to 29.9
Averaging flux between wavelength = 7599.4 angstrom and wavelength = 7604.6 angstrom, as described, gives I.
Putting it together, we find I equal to 31.3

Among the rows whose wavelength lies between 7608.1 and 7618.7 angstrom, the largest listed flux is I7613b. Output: 30.8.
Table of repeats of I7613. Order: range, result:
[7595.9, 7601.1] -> 31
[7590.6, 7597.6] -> 30.6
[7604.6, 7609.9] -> 31.1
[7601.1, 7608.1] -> 31.3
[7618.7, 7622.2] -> 30.2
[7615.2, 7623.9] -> 30.1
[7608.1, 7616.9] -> 30.3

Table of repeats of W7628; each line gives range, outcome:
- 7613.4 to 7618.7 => 29.9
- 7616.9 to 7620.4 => 30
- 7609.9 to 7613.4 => 30.3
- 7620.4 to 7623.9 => 30.4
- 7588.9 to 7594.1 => 30.5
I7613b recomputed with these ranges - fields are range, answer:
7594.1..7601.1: 31.21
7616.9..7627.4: 30.44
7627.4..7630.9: 29.88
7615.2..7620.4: 30.13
